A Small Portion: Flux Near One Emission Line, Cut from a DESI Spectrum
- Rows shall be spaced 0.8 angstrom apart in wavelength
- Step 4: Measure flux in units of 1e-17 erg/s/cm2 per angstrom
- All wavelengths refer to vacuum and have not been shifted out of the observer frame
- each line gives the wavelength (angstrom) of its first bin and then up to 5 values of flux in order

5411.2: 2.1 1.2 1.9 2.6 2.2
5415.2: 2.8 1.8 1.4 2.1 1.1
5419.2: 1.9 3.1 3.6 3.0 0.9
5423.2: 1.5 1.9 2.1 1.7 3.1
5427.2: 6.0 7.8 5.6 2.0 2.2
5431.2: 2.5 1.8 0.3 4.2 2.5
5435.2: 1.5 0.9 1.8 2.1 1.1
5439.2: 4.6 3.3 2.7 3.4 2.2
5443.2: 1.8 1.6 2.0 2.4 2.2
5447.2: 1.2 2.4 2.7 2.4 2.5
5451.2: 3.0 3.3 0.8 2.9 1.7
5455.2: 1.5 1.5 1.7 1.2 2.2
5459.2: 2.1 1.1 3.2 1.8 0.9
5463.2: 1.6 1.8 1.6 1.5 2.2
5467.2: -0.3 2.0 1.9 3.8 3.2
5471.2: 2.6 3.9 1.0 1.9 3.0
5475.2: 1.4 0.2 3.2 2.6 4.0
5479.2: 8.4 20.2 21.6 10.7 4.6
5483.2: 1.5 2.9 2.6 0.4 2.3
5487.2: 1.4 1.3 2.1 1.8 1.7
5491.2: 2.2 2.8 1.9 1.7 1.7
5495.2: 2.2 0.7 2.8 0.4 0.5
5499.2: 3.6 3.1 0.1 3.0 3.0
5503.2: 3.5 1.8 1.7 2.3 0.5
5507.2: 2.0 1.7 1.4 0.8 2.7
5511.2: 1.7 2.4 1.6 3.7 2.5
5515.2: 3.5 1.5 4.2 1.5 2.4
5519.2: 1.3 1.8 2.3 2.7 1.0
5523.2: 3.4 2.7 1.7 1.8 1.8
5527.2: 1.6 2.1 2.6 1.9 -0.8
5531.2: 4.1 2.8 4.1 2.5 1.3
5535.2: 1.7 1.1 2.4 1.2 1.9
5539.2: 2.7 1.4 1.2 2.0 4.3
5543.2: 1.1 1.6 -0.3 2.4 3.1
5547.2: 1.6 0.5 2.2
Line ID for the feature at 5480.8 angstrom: [O III] 5007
